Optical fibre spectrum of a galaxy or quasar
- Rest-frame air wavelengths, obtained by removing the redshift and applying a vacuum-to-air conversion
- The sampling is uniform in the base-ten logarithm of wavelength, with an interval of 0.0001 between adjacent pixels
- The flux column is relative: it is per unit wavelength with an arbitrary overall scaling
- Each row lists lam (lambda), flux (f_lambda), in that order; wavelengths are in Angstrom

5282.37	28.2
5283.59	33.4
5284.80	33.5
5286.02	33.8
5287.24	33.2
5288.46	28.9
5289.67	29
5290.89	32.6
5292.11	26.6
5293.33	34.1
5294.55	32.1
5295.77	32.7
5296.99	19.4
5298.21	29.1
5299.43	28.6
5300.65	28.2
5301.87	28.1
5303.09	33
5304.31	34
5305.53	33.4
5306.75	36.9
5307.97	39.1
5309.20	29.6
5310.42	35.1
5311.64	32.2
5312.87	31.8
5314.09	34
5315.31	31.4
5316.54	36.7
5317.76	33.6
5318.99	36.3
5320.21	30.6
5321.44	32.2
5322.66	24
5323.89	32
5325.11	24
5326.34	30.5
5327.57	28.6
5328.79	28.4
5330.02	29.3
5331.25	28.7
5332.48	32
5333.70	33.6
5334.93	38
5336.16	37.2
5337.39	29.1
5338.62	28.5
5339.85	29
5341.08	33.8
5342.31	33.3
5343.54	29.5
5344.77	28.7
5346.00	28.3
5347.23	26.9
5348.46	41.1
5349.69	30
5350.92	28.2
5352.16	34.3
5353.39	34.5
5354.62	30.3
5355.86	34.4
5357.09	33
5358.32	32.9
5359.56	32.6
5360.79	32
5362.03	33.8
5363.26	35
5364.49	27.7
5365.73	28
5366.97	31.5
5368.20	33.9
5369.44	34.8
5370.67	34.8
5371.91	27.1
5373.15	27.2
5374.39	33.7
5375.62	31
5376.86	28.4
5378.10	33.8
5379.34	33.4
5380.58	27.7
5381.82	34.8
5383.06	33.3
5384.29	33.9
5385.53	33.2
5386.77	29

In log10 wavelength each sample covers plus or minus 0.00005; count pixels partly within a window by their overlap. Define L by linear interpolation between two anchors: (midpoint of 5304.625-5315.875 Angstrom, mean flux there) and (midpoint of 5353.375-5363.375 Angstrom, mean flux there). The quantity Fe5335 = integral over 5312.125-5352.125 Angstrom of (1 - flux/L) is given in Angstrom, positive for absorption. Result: 2.6 Angstrom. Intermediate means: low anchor 33.7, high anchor 33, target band 31.3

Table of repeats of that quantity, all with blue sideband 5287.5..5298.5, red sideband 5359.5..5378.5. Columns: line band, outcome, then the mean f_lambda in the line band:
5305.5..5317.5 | -1.6 Angstrom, 34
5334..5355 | -0.7 Angstrom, 31.8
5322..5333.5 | 0.6 Angstrom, 28.8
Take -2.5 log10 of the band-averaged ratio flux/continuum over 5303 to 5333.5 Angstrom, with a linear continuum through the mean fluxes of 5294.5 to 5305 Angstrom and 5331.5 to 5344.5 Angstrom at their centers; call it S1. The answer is -0.042 mag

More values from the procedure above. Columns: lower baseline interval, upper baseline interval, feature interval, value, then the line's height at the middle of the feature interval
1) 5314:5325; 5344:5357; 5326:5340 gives 0.02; 31.8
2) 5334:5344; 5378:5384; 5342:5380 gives 0.03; 32.5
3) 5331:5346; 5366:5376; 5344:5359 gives -0.01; 31.7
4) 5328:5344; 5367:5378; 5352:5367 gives -0.03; 31.5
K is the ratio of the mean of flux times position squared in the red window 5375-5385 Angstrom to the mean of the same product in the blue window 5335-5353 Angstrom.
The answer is 1.0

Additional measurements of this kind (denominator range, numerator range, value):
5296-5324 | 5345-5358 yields 1.03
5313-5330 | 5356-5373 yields 1.05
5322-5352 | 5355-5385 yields 1.06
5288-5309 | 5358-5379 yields 1.05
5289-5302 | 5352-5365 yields 1.15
